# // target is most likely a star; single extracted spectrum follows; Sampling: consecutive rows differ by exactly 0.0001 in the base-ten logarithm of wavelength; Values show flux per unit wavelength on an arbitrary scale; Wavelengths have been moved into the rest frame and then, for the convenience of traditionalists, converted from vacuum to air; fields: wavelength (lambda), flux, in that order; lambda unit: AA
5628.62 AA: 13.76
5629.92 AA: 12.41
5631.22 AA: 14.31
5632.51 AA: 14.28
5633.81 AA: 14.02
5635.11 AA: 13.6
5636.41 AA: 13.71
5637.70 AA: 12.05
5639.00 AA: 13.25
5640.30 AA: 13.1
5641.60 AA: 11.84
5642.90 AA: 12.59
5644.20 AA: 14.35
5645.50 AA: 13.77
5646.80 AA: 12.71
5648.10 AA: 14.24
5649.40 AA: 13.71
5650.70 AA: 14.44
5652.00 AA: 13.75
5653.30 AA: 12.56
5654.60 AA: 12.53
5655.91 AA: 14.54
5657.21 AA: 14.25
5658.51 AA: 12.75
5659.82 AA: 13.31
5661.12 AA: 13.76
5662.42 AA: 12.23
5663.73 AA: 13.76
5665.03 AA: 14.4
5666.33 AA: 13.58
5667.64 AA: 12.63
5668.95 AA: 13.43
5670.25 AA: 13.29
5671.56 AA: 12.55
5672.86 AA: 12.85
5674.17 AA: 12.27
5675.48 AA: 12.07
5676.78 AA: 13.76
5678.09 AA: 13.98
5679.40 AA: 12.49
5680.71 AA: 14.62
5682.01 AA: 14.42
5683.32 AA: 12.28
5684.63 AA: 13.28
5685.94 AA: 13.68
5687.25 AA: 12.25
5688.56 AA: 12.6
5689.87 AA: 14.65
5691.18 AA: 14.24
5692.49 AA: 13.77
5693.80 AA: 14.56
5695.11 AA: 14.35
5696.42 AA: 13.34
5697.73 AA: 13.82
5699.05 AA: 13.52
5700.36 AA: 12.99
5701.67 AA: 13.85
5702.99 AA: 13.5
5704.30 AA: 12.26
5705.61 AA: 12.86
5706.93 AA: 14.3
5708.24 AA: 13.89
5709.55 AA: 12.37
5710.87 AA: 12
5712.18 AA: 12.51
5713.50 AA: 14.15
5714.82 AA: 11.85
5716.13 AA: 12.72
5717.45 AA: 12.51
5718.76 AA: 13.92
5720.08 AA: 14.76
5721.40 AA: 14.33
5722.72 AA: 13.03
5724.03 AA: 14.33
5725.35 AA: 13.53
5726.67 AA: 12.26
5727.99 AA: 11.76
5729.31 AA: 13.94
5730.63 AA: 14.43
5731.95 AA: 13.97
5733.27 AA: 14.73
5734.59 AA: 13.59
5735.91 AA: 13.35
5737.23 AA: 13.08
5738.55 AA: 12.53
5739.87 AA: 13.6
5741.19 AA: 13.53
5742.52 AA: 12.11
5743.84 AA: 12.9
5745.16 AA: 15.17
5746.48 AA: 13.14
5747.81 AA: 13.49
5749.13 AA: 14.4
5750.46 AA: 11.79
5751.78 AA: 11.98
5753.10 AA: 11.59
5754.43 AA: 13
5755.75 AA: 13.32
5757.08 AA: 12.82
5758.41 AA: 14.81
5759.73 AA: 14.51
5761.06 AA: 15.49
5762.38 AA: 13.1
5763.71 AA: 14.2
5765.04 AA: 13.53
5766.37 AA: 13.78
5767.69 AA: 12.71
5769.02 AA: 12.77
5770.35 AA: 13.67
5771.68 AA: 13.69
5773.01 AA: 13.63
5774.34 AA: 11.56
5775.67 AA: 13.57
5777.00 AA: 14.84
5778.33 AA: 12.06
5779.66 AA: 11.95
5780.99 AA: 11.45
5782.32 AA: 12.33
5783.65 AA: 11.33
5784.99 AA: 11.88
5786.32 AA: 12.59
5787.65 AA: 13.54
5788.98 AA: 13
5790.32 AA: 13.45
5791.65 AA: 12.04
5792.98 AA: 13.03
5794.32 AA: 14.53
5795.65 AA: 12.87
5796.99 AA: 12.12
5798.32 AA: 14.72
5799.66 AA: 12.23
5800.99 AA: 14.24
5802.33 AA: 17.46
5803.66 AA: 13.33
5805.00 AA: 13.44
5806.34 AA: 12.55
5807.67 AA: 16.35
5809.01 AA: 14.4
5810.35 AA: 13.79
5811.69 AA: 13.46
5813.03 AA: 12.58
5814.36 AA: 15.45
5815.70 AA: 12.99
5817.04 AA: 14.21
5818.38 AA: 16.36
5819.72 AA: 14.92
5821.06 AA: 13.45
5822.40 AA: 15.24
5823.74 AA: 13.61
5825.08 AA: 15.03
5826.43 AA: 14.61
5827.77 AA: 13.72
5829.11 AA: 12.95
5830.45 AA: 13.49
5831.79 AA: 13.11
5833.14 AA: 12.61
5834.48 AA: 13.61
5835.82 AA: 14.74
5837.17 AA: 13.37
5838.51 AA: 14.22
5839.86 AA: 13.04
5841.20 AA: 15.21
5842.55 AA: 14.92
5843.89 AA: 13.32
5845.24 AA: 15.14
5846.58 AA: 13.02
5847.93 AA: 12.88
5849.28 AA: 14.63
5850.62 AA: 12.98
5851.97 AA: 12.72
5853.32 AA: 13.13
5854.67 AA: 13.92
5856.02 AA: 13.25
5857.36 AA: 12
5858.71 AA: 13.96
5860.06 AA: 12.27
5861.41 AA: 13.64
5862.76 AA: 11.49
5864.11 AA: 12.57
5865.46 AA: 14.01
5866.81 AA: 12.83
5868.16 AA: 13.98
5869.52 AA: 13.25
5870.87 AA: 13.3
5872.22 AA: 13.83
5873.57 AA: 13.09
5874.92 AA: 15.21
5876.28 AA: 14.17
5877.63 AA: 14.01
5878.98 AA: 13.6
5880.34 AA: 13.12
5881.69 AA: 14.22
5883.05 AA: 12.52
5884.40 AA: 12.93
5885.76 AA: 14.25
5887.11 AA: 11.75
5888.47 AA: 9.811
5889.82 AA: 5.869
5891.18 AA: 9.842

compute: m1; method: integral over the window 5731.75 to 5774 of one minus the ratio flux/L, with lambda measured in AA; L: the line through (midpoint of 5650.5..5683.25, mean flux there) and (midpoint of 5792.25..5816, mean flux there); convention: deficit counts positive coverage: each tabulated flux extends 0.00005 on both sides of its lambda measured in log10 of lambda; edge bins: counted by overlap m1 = 0.8 AA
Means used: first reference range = 13.3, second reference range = 13.9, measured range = 13.4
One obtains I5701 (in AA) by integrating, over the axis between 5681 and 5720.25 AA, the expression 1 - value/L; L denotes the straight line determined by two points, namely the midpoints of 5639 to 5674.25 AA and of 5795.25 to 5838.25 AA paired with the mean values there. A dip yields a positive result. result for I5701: 0.4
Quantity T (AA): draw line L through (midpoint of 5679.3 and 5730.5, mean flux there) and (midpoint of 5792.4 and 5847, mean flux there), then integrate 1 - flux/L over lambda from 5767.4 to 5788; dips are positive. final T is 1.6 AA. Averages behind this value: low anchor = 13.4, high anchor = 14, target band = 12.7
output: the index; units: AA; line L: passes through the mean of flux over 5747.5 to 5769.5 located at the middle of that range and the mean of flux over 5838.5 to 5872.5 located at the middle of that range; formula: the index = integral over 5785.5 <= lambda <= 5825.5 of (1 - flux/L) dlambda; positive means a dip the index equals -1.5 AA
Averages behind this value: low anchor 13.4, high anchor 13.4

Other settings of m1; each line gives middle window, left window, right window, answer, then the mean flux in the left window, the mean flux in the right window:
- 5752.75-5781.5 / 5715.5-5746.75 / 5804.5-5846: 0.8 AA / 13.5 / 14.1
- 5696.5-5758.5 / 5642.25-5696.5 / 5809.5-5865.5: 1.2 AA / 13.4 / 13.7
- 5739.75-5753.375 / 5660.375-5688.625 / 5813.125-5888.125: 0.3 AA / 13.2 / 13.6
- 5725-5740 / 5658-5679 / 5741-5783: -0.2 AA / 13.2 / 13.2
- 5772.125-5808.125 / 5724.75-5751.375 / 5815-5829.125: 2.0 AA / 13.3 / 14.3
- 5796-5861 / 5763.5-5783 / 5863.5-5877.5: -2.3 AA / 13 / 13.6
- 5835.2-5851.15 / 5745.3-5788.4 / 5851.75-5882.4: -0.8 AA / 13.1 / 13.4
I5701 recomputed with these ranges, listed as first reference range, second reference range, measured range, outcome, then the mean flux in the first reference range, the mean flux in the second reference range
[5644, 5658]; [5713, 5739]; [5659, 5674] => 0.46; 13.7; 13.4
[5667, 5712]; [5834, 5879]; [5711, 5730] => 0.19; 13.3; 13.6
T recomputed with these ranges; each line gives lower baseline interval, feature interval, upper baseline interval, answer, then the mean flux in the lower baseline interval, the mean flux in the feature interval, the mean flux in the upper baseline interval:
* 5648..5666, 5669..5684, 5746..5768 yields 0.4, 13.6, 13.2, 13.4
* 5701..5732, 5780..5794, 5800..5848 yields 1.3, 13.3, 12.5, 14.1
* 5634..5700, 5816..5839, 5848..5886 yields -1.2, 13.4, 14.1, 13.4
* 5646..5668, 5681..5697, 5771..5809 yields -0.3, 13.5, 13.6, 13.2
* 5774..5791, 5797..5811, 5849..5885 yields -1.5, 12.6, 14.2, 13.3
